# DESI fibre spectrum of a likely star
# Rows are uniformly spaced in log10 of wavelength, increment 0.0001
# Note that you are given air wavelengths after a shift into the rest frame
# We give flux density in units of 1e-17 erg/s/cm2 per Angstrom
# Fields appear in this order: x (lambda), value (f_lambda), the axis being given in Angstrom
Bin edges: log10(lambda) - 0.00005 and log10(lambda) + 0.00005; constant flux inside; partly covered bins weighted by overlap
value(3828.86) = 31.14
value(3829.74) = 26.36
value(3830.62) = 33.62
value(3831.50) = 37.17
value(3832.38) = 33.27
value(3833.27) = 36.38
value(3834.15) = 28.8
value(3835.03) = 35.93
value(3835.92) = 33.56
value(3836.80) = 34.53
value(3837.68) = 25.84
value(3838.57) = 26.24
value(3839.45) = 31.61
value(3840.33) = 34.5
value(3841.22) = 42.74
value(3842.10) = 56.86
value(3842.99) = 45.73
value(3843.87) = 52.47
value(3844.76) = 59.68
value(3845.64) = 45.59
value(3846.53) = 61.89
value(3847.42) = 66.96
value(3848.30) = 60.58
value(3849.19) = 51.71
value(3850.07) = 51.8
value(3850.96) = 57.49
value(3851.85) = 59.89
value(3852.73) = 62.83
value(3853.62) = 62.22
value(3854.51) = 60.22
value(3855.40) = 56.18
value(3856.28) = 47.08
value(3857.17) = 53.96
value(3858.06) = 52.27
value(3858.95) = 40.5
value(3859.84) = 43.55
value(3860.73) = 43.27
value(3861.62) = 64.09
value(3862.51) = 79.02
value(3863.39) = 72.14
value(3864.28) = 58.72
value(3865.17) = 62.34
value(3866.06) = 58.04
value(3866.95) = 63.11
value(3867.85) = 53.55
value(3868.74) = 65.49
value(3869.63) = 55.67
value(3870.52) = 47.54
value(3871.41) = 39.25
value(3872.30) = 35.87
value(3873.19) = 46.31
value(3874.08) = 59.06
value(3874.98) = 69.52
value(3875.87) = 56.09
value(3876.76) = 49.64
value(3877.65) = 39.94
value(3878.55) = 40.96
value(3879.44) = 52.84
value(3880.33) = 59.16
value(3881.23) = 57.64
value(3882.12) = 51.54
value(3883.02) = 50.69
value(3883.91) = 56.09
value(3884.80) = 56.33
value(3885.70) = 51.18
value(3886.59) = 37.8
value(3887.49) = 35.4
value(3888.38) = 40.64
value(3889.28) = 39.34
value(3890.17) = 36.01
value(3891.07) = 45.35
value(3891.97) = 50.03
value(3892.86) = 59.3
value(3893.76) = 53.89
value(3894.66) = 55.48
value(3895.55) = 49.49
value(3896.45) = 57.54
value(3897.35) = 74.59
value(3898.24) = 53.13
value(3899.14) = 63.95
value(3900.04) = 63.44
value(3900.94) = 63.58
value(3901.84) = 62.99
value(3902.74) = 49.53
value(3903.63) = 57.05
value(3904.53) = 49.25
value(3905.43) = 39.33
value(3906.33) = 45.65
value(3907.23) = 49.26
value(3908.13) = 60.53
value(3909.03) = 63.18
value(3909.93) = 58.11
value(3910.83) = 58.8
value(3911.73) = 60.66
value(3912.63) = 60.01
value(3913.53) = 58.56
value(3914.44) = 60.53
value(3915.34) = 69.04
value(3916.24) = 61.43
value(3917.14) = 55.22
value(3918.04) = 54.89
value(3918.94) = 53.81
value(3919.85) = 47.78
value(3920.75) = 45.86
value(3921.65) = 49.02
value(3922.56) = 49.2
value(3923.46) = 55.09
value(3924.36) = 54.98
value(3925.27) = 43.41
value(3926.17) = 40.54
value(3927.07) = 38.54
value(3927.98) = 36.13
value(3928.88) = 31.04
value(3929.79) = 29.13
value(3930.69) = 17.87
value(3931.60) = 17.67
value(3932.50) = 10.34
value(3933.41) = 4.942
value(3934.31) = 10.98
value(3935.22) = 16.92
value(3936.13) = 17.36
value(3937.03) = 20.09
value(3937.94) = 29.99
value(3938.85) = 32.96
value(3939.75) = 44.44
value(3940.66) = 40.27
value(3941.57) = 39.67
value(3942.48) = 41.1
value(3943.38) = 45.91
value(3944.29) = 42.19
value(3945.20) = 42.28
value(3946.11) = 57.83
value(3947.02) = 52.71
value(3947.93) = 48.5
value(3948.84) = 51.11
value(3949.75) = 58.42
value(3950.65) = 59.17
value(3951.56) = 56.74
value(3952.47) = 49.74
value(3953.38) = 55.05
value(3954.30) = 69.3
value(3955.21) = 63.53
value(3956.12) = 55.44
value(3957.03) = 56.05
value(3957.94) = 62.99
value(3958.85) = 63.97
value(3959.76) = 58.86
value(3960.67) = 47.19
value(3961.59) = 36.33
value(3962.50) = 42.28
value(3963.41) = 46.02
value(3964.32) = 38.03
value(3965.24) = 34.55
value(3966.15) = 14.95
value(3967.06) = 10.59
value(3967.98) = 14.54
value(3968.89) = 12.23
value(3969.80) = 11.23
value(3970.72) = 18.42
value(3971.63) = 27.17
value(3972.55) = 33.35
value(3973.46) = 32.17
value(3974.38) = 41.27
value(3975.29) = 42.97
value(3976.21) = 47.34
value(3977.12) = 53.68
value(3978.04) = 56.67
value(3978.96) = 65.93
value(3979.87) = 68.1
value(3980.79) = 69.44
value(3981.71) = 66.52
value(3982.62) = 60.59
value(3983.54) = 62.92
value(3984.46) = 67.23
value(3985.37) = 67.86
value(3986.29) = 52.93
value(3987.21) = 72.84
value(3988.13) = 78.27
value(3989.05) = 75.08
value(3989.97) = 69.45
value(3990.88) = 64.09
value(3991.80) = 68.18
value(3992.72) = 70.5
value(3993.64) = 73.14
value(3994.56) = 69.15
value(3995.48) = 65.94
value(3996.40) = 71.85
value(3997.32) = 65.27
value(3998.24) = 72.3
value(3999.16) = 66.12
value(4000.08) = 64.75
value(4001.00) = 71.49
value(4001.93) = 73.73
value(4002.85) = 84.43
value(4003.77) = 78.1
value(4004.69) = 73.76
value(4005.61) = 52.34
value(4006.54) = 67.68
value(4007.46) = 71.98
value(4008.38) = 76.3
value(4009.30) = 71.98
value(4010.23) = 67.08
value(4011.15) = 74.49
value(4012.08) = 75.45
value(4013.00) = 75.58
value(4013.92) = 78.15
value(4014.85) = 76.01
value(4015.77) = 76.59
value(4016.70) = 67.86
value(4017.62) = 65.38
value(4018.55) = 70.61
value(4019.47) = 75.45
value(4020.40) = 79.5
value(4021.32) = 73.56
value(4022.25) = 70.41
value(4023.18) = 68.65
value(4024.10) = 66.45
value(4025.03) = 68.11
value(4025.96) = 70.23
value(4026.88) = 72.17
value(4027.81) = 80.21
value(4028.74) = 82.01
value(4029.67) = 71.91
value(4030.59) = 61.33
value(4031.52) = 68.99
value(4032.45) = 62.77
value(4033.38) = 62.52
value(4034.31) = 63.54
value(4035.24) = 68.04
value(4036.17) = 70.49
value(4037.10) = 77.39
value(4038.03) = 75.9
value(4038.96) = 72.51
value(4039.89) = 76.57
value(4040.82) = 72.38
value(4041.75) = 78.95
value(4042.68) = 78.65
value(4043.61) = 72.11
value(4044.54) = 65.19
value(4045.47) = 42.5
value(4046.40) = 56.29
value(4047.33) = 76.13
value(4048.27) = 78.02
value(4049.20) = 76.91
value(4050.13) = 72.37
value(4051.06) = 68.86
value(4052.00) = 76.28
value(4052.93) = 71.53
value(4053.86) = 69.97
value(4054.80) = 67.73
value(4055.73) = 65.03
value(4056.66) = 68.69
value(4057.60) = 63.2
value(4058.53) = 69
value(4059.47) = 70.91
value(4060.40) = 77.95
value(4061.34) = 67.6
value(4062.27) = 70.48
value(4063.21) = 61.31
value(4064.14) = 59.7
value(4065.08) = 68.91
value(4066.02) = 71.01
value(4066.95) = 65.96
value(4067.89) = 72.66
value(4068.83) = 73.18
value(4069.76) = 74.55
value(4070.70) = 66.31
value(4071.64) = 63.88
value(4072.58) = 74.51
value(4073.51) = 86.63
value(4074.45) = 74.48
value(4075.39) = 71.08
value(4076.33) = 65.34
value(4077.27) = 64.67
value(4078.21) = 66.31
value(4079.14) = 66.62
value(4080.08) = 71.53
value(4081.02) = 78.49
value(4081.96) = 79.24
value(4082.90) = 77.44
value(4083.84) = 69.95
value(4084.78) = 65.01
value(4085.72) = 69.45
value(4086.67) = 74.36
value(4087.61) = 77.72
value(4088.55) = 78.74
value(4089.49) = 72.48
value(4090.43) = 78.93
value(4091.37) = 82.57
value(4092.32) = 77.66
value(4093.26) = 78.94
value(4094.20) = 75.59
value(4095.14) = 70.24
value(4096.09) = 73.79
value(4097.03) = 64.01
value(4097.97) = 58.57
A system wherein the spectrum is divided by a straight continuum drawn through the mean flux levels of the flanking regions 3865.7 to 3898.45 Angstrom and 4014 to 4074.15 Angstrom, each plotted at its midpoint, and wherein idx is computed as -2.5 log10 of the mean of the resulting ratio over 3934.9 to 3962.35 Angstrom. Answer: 0.248 mag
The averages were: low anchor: 51.4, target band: 47.3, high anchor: 70.5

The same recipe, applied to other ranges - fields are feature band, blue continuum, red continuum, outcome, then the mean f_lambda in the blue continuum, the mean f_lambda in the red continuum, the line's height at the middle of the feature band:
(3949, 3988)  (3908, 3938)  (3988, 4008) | 0.21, 42.3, 70.3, 59.3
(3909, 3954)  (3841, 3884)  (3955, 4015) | 0.27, 54.7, 57.8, 56.5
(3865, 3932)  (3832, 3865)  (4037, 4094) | 0.07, 49.6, 71.4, 54.7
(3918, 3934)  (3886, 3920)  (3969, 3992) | 0.41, 54.1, 54.2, 54.1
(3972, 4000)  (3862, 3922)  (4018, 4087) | 0.03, 54.3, 70.5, 63.8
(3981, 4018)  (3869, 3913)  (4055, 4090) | -0.11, 52.5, 70.7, 63.3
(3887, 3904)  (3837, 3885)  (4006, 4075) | 0.06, 52.8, 70.8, 56.2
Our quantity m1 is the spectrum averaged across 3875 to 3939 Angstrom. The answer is 47.1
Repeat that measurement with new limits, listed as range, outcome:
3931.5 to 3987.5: 43.5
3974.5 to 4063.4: 69.3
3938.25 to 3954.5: 48.8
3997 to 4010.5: 70.6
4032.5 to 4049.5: 70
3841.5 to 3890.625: 53.3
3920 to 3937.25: 31.4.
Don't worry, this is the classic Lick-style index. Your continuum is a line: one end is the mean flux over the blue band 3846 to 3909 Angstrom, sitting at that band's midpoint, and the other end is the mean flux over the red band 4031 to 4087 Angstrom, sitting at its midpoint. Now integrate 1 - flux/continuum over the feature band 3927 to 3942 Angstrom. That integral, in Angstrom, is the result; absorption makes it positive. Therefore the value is 8.5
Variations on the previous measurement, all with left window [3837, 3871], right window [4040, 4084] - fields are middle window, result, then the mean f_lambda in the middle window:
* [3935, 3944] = 4.0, 33.5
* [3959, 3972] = 6.7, 30.3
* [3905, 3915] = 0.3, 56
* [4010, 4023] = -1.3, 73.3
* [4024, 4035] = -0.3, 69.2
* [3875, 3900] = 2.1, 51.4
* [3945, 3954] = 1.1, 53.7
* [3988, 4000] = -0.9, 69.6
